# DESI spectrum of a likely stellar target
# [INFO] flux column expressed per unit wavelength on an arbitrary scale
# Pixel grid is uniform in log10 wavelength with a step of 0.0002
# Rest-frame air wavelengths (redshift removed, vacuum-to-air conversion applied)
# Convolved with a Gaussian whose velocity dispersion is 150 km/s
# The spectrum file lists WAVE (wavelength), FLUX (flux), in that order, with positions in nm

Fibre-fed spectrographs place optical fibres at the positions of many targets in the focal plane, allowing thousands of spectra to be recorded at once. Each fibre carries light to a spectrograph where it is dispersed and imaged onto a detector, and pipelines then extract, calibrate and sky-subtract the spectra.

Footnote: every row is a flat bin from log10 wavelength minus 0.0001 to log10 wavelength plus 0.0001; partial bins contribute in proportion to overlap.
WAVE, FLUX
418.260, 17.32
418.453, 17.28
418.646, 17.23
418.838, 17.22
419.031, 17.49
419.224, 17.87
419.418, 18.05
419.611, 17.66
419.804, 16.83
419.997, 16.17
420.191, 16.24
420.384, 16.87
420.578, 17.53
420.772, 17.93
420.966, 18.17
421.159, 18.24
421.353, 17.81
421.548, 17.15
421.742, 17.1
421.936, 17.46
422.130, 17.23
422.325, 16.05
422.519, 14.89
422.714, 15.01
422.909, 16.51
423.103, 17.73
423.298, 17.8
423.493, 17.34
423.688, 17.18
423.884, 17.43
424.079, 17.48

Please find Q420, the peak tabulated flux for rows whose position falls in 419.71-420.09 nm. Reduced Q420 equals 16.83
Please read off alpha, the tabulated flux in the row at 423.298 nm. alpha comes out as 17.8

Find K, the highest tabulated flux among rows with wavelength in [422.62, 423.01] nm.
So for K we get 16.51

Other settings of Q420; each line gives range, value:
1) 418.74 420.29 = 18.05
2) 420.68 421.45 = 18.24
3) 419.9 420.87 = 17.93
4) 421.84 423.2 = 17.73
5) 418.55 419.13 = 17.49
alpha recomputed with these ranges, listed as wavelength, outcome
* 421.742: 17.1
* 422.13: 17.23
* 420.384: 16.87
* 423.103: 17.73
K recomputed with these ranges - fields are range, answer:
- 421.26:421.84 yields 17.81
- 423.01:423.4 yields 17.8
